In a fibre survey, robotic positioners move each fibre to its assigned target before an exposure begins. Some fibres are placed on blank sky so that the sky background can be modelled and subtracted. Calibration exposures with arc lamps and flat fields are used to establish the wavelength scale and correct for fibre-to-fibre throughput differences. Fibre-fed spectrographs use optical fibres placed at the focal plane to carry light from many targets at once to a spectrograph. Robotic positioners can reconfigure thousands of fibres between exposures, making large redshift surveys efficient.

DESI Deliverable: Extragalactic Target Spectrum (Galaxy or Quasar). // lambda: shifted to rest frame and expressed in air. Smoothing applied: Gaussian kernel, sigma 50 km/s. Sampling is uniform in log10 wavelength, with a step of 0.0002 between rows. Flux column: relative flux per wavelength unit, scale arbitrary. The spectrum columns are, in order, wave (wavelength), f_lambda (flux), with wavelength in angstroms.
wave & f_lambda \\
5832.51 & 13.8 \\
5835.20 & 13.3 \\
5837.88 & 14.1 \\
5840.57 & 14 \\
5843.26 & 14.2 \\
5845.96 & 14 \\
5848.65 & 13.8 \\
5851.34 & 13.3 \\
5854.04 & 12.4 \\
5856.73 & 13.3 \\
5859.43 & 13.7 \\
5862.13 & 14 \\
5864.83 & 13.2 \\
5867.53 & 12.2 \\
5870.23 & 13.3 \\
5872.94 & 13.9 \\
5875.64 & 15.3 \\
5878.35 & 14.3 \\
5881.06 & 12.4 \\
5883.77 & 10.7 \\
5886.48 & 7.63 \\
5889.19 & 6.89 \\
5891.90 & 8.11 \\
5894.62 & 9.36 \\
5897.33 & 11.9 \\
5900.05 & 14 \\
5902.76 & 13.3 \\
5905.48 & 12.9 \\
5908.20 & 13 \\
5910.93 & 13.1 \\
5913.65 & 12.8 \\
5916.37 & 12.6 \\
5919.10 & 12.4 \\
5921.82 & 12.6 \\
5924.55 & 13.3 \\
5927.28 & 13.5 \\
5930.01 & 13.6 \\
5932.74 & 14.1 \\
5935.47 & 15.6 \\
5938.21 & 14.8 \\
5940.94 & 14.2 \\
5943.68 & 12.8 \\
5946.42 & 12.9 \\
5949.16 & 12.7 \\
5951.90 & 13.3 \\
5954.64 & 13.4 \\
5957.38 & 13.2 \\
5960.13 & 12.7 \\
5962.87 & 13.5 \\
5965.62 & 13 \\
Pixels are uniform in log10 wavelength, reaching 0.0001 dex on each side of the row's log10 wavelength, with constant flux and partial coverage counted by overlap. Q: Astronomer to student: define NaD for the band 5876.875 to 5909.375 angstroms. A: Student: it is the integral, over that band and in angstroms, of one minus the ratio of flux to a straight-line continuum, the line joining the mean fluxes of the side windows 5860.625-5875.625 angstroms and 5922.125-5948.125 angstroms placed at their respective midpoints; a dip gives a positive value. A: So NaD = 5.7 angstroms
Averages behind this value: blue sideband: 13.5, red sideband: 13.8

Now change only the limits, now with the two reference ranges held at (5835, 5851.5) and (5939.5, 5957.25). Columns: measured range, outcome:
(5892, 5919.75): 2.37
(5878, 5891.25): 3.57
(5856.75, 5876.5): 0.22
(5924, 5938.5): -0.89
